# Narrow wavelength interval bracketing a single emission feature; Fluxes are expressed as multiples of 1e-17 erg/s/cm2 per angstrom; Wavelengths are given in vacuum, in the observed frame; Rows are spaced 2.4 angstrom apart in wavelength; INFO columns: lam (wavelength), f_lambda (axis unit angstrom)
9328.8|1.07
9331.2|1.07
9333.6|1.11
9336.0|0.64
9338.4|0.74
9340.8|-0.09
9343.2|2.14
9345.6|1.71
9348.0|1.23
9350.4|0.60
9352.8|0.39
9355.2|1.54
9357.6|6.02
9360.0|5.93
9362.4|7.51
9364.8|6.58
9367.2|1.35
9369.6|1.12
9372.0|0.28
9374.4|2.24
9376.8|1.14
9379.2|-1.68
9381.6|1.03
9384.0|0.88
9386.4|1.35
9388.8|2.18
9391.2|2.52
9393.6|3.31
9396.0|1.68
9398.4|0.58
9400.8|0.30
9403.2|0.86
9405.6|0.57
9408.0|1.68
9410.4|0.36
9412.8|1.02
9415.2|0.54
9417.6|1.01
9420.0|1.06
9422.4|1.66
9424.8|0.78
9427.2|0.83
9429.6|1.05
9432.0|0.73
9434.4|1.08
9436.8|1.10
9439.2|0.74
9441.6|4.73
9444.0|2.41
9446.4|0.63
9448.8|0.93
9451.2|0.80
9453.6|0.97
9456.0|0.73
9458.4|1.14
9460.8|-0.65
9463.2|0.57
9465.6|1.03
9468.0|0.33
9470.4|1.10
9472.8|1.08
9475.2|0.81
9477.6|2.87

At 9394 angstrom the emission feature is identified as [N II]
